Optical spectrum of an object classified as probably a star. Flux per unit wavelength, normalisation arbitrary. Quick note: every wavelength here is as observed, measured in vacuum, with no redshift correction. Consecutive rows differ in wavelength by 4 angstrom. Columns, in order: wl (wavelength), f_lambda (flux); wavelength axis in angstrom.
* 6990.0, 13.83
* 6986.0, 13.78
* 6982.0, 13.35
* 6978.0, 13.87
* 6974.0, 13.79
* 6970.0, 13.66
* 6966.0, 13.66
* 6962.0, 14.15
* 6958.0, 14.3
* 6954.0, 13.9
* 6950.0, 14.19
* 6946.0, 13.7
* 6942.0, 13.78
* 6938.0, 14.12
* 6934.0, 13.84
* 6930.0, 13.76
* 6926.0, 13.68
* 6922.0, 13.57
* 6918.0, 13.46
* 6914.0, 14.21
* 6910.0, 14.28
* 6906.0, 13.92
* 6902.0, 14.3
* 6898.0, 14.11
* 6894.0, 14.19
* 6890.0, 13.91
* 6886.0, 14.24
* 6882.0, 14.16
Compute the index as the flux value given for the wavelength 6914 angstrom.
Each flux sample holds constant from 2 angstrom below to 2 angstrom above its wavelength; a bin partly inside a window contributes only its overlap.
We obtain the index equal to 14.21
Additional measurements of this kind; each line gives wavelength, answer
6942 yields 13.78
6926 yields 13.68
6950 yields 14.19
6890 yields 13.91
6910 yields 14.28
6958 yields 14.3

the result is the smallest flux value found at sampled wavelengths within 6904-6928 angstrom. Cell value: 13.46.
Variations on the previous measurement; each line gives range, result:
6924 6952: 13.68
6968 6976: 13.66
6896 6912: 13.92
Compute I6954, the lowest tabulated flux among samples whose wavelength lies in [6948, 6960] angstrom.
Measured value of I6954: 13.9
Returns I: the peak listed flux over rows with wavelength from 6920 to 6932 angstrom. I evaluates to 13.76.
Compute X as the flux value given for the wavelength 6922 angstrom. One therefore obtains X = 13.57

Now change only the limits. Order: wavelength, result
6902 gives 14.3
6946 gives 13.7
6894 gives 14.19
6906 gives 13.92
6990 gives 13.83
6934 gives 13.84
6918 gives 13.46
